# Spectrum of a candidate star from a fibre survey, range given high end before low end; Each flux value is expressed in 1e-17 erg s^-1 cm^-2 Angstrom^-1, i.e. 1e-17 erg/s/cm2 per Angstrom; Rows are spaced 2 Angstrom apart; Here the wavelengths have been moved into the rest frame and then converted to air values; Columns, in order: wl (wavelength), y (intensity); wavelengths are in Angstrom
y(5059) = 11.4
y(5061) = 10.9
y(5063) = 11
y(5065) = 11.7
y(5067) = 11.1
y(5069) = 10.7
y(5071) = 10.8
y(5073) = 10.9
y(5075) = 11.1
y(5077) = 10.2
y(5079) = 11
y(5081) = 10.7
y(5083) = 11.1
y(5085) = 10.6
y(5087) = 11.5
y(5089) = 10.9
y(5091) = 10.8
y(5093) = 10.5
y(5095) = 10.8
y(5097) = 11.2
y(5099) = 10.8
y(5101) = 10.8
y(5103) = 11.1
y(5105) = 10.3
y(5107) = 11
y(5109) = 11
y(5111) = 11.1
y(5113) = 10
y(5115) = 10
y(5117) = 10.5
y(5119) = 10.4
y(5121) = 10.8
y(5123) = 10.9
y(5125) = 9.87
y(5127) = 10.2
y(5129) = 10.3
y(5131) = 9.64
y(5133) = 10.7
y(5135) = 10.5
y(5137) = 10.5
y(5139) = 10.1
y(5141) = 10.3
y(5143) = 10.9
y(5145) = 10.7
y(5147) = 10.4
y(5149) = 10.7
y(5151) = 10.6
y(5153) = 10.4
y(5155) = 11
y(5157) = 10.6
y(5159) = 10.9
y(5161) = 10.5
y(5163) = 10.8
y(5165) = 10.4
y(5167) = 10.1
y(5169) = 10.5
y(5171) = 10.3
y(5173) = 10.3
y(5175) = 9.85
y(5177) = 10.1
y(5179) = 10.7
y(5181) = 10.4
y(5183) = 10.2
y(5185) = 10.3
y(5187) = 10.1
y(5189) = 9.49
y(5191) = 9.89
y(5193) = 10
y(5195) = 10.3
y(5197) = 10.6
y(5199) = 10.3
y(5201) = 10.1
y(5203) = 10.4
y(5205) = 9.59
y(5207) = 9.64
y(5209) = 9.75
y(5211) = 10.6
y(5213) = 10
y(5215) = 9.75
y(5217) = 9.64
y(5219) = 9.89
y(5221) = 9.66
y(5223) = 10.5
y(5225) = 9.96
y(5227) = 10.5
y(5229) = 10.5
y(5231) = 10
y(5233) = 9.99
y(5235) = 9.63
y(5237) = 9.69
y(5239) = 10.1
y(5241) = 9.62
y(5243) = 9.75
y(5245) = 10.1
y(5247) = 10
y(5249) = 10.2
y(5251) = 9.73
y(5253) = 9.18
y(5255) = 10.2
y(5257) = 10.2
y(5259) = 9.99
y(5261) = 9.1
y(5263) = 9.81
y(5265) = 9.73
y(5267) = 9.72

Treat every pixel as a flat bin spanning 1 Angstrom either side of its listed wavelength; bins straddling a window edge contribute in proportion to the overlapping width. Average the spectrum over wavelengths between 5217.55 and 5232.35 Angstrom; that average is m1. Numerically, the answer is 10.1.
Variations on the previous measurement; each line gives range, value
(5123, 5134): 10.2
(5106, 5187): 10.5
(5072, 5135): 10.7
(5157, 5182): 10.4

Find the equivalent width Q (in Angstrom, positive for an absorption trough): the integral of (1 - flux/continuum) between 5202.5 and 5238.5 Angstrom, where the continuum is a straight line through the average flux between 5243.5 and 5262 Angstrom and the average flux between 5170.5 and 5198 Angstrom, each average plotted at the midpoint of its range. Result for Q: 0.1 Angstrom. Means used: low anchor 10.2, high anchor 9.85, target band 9.98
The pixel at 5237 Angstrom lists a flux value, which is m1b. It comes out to 9.69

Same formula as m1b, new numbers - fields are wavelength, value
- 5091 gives 10.8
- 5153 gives 10.4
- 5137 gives 10.5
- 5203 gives 10.4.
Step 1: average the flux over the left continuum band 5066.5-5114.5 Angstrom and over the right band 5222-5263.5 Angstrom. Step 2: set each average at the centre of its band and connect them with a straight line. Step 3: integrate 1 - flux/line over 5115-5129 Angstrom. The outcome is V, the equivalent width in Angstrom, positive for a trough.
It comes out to 0.31 Angstrom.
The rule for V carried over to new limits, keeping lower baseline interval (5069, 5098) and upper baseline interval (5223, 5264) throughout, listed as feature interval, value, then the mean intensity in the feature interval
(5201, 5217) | 0.3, 9.95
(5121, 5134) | 0.4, 10.3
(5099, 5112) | -0.2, 10.9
